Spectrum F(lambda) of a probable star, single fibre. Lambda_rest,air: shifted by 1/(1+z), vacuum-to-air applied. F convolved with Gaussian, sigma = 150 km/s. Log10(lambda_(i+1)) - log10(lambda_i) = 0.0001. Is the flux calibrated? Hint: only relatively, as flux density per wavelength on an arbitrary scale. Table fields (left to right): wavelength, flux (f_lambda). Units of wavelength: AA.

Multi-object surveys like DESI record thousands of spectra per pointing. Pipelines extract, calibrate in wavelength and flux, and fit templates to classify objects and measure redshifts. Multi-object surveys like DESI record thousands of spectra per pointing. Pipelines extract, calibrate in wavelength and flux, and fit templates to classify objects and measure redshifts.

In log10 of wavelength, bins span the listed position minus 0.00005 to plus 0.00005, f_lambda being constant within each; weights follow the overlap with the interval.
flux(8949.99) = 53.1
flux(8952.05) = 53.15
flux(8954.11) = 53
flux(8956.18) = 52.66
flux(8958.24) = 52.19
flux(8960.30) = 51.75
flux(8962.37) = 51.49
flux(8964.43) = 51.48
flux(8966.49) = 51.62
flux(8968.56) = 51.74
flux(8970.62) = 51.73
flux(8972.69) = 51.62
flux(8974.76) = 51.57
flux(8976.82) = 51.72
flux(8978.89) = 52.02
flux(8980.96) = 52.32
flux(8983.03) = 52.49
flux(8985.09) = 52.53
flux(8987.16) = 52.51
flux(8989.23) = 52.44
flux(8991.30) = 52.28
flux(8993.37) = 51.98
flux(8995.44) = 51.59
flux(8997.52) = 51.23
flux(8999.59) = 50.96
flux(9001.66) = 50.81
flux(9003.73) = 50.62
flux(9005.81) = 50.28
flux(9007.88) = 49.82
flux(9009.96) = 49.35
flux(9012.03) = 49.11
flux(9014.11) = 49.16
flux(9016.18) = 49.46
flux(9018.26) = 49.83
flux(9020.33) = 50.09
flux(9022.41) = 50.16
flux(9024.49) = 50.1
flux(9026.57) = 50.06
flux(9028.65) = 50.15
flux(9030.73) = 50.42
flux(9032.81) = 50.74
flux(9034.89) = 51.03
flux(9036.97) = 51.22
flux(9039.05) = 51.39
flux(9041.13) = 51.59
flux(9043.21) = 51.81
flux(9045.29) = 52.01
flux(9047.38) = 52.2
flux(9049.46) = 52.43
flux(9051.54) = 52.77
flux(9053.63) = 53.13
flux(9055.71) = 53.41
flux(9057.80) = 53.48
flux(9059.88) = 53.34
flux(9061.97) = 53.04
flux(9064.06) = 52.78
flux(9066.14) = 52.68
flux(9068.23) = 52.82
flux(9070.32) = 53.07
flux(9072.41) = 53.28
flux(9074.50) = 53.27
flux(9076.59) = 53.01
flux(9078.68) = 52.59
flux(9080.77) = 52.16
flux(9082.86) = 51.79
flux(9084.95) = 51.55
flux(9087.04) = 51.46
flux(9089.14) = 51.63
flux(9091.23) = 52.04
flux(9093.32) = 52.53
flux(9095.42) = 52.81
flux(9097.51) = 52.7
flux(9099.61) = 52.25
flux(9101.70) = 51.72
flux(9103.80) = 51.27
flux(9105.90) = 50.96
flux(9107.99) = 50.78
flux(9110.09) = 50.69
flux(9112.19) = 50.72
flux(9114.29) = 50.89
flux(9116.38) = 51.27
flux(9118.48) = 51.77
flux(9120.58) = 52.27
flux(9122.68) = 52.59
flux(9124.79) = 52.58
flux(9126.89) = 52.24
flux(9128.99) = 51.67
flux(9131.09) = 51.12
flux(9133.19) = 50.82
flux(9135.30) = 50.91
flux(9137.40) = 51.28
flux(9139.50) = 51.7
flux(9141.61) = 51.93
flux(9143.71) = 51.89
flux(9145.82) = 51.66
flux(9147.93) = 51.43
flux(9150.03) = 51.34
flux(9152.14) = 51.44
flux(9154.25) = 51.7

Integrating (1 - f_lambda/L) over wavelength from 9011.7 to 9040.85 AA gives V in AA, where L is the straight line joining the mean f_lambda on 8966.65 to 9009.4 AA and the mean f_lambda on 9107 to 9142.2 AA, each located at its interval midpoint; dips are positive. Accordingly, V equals 0.7 AA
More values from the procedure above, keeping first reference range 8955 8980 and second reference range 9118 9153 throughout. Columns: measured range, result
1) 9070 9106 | -0.4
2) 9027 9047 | 0.2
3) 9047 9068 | -0.5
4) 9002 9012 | 0.3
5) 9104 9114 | 0.2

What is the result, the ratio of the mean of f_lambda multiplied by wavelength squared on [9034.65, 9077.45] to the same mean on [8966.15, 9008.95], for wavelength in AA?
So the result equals 1.03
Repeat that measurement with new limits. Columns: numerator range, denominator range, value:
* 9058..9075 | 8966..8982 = 1.05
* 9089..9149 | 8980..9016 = 1.04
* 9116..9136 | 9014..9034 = 1.06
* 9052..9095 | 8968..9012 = 1.04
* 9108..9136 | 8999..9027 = 1.06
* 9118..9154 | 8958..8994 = 1.03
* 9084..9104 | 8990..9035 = 1.05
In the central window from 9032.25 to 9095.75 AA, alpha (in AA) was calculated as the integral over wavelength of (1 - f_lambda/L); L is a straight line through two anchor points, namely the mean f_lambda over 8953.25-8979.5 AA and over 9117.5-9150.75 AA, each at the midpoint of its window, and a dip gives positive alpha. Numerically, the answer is -0.7 AA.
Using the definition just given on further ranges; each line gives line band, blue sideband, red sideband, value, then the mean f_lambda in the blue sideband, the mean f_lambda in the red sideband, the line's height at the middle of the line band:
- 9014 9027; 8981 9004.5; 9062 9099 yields 0.54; 51.8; 52.5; 52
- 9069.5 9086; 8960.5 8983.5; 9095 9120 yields -0.33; 51.8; 51.5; 51.5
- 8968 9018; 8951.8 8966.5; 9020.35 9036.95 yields 0.10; 52.2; 50.4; 51.3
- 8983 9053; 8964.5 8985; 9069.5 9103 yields 1.43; 51.9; 52.3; 52.1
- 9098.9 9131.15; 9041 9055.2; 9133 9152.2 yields 0.11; 52.4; 51.5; 51.7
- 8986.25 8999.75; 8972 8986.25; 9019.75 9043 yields -0.05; 52.1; 50.7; 51.7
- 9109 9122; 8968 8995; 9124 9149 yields 0.09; 52.1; 51.6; 51.7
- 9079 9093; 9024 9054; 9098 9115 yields -0.16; 51.4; 51.2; 51.3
